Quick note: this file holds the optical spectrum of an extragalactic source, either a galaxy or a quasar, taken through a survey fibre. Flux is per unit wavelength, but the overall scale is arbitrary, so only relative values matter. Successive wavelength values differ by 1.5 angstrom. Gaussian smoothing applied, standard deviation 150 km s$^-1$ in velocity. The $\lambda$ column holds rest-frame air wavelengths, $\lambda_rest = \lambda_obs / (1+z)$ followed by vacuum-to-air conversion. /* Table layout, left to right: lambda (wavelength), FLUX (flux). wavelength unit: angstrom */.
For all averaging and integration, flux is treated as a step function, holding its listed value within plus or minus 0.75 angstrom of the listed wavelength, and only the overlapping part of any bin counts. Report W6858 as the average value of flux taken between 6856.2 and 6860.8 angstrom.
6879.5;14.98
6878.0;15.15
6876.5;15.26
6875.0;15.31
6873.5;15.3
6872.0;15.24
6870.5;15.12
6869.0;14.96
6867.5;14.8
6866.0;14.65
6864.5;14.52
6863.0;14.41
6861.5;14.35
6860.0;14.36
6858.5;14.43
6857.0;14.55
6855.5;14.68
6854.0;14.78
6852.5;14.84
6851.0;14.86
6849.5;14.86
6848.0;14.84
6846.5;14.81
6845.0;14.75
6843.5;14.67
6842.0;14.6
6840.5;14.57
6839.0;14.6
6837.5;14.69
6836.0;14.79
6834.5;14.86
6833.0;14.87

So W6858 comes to 14.4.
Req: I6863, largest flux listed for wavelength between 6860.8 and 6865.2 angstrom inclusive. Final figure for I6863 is 14.52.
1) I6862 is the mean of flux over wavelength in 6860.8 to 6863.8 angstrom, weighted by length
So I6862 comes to 14.4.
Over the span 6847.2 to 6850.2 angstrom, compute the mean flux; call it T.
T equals 14.8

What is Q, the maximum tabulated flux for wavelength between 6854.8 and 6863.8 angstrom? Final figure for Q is 14.68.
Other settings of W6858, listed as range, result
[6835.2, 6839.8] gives 14.7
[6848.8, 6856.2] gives 14.8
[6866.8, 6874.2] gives 15.1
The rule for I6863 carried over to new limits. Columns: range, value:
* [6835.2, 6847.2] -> 14.81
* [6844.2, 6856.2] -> 14.86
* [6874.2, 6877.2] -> 15.31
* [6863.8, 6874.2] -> 15.3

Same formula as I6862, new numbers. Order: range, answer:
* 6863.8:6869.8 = 14.7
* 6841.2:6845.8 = 14.7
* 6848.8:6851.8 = 14.9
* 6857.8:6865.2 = 14.4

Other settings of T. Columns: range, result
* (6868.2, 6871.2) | 15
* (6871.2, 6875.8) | 15.3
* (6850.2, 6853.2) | 14.9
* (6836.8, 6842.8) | 14.6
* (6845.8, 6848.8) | 14.8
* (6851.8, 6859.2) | 14.7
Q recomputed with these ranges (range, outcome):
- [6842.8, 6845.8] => 14.75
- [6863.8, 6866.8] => 14.65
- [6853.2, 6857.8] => 14.78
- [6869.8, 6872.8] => 15.24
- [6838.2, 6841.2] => 14.6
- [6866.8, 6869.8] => 14.96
